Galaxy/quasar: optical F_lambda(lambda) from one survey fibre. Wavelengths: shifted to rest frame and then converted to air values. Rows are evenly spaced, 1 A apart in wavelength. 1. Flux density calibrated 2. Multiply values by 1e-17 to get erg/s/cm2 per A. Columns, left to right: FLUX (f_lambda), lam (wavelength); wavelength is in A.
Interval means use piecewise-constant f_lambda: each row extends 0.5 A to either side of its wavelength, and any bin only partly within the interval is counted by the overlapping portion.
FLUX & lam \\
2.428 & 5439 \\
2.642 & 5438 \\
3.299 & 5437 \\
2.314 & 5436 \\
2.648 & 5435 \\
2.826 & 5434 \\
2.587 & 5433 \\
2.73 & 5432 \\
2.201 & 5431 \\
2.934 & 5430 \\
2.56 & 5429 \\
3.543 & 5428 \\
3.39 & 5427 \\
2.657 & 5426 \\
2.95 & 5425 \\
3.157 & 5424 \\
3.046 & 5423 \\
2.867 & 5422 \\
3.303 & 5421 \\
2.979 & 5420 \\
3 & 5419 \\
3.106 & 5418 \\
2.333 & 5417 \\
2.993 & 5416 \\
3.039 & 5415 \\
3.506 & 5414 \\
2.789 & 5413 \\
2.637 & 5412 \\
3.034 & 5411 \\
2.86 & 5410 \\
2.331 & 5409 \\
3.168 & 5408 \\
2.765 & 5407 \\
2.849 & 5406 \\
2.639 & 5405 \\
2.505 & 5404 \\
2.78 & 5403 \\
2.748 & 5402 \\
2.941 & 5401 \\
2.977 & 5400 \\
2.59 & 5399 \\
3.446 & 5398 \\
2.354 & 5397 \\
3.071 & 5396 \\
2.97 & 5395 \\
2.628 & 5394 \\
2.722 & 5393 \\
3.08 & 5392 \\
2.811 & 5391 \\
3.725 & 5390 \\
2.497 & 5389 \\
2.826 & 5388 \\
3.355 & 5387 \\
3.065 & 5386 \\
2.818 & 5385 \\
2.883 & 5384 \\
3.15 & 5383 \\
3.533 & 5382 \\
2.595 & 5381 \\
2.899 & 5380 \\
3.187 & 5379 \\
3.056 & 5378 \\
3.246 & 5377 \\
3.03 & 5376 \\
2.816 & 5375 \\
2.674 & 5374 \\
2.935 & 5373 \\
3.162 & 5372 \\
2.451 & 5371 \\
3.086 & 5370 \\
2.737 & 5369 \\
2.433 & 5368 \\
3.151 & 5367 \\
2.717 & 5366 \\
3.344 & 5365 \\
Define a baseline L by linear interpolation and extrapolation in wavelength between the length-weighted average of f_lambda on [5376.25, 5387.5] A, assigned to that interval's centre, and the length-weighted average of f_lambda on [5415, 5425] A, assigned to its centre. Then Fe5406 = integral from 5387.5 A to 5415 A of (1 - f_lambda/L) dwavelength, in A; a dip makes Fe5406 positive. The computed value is 1.4 A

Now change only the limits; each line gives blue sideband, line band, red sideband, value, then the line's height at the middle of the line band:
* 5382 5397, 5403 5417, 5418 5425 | 0.9 A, 3.02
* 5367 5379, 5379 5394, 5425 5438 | -0.6 A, 2.88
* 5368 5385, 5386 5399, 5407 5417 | -0.1 A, 2.92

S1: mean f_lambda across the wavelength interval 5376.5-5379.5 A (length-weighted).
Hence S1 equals 3.16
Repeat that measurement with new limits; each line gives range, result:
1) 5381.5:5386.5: 3.09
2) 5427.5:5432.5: 2.79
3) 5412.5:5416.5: 3.08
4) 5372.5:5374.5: 2.8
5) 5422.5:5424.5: 3.1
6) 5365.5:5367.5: 2.93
